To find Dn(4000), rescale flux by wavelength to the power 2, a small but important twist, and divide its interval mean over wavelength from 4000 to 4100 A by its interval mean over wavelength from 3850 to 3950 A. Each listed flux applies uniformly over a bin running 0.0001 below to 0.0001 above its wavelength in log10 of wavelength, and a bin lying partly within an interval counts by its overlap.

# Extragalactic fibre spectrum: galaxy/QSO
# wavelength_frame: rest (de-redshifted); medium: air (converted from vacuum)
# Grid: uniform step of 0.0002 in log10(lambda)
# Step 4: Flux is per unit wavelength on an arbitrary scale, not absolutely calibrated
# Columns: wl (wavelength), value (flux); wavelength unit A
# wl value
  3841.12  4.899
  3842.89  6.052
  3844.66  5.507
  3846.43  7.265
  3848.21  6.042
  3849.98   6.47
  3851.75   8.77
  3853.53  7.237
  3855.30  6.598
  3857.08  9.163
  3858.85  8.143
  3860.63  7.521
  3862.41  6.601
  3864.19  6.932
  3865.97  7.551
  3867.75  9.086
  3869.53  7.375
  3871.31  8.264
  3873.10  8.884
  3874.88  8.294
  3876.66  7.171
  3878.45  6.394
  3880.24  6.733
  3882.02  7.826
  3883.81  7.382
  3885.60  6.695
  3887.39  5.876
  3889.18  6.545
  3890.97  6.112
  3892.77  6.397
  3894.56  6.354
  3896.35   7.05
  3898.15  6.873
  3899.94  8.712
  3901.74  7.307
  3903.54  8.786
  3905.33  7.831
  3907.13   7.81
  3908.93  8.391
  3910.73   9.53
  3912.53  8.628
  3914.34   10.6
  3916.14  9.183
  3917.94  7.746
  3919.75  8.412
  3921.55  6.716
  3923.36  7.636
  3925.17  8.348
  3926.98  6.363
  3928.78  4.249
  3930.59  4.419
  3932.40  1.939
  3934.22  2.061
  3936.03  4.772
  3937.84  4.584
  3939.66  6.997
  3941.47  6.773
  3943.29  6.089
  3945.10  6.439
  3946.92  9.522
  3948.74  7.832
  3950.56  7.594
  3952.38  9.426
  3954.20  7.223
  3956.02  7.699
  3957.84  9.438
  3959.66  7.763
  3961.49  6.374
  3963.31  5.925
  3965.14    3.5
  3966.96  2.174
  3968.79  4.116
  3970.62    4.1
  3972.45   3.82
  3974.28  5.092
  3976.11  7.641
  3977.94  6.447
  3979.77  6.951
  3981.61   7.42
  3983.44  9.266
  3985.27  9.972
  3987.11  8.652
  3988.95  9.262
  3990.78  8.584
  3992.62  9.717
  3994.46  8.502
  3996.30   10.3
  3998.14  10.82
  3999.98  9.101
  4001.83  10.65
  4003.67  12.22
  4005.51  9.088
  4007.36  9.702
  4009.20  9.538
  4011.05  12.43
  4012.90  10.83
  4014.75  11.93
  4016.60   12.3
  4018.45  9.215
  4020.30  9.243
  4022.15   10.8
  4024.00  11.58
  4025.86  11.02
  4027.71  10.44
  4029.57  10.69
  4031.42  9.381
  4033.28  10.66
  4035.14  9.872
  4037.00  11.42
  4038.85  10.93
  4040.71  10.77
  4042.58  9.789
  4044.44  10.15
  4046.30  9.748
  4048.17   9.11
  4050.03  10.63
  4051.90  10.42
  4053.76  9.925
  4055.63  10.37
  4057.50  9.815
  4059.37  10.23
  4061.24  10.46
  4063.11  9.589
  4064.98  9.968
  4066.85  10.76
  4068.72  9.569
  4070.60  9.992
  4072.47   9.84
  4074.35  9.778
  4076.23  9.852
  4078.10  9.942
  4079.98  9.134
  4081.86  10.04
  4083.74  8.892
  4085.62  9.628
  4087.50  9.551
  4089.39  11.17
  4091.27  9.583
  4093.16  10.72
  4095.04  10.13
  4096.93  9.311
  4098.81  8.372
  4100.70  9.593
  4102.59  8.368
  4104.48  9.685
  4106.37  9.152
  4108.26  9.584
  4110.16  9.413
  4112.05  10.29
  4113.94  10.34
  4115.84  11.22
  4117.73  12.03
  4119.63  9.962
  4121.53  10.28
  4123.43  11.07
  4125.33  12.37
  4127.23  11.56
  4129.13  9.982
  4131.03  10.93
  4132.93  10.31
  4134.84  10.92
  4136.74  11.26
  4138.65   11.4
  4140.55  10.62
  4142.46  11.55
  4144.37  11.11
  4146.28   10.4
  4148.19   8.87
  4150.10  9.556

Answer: 1.5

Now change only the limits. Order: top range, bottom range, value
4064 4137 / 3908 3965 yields 1.57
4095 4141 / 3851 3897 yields 1.59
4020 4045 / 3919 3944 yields 1.96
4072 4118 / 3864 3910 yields 1.46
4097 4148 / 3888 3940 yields 1.68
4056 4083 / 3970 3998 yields 1.32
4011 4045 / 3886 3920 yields 1.46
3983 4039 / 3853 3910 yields 1.47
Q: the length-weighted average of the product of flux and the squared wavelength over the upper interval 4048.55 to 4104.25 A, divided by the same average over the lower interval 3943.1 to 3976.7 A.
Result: 1.63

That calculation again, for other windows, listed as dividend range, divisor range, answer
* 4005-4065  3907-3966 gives 1.57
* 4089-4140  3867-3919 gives 1.49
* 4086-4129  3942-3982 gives 1.69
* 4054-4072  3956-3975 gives 1.98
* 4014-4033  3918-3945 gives 1.94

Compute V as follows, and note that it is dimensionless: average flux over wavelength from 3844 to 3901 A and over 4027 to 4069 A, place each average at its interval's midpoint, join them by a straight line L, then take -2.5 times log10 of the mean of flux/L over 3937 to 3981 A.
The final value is 0.33 mag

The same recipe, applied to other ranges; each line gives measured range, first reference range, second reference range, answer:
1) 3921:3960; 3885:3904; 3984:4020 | 0.27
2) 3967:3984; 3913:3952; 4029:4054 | 0.36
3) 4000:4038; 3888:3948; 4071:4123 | -0.23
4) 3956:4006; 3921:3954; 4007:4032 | 0.14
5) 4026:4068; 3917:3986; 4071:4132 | -0.18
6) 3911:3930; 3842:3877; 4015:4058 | 0.09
